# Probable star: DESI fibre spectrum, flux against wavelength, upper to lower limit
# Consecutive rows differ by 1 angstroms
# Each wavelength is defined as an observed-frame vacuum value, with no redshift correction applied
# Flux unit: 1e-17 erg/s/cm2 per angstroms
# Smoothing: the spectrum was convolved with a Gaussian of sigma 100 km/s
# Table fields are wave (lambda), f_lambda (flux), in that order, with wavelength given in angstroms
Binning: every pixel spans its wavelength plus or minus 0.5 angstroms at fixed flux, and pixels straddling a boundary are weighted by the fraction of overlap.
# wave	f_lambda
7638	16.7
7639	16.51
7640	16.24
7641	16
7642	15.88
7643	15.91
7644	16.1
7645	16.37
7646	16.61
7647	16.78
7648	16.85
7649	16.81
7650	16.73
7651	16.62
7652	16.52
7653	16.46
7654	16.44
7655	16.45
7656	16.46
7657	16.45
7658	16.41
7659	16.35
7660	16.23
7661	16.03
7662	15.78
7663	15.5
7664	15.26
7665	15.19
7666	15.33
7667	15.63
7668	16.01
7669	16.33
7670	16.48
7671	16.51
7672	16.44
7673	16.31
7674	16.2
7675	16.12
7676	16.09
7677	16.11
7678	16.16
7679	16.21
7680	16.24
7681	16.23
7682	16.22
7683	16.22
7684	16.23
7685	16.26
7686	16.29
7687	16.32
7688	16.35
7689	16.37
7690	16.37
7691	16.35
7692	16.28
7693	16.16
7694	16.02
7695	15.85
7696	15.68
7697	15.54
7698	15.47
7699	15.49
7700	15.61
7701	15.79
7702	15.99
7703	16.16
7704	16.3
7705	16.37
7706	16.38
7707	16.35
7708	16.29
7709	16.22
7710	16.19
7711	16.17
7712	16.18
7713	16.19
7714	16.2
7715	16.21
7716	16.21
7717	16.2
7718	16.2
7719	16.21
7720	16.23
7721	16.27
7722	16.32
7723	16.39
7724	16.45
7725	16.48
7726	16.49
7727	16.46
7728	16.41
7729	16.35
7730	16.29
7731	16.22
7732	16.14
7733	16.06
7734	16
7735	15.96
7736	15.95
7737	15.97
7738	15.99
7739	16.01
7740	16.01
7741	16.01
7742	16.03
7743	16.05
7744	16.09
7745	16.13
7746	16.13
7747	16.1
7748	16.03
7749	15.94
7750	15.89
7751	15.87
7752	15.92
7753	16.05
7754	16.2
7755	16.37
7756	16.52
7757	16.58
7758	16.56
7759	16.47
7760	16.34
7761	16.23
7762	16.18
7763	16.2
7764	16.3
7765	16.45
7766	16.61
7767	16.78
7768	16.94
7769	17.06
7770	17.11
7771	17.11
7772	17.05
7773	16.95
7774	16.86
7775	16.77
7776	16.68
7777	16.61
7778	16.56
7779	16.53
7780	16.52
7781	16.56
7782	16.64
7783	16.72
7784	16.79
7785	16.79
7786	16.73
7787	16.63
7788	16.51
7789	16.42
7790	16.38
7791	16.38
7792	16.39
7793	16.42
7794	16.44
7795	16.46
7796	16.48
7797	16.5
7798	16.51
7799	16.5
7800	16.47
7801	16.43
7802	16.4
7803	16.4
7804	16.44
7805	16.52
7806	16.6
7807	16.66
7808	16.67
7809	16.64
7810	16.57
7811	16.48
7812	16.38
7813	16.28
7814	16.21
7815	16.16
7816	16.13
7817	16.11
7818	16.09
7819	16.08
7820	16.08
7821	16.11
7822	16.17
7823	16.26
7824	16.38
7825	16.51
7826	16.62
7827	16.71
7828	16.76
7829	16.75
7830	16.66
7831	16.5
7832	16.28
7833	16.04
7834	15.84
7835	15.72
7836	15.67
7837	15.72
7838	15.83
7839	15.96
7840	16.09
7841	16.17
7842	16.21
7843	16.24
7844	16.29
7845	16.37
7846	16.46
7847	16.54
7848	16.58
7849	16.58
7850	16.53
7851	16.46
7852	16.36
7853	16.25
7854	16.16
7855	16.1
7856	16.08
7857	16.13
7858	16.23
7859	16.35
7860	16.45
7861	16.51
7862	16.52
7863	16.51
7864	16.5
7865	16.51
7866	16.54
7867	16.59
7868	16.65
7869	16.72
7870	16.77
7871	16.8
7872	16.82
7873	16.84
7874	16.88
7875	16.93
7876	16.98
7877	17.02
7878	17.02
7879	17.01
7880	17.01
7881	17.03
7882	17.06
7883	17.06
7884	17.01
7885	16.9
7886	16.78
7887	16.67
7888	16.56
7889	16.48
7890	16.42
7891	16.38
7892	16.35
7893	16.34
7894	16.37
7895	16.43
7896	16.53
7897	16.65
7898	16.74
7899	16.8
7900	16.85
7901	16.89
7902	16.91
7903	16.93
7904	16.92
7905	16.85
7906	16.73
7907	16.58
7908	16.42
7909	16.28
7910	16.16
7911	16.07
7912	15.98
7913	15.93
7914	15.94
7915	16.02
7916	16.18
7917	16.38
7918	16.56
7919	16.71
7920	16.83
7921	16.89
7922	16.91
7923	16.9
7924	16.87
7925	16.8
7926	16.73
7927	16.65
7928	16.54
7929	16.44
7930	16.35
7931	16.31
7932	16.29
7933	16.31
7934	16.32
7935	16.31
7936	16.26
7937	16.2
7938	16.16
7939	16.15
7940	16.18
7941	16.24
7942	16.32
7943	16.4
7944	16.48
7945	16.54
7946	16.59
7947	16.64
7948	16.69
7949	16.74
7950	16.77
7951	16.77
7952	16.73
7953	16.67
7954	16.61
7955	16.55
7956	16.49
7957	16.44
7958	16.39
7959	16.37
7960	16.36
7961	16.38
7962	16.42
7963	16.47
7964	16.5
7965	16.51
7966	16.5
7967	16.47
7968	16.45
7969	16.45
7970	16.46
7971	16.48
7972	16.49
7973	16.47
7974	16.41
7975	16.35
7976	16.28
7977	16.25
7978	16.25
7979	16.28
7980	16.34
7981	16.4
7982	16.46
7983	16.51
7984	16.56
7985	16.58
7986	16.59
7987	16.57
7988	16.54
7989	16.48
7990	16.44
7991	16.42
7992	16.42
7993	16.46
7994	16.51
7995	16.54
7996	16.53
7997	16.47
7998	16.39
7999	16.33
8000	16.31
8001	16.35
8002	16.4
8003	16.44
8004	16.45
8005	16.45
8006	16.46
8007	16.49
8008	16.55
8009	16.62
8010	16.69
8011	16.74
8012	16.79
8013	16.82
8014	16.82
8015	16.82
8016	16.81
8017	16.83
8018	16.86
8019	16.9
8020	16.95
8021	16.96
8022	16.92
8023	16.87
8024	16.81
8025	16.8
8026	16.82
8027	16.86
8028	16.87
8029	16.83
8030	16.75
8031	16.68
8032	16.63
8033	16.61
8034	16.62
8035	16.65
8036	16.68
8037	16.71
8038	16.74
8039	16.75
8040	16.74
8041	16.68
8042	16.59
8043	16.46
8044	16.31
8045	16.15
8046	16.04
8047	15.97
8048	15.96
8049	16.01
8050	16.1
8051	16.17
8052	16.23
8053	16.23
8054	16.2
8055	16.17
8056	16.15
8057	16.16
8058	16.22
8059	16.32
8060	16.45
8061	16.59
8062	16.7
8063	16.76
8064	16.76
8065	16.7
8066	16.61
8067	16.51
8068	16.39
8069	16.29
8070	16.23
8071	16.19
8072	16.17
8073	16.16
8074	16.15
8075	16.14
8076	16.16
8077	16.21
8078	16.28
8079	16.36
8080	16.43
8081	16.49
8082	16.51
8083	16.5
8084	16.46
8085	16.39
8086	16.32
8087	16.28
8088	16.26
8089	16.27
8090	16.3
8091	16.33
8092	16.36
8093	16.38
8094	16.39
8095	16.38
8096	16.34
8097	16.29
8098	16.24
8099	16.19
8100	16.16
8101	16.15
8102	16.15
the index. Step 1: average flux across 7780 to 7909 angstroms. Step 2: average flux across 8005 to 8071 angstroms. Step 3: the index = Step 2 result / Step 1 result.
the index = 1.00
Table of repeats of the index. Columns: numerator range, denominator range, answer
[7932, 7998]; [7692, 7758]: 1.02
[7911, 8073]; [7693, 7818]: 1.01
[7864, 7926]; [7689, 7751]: 1.03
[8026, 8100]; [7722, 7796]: 1.00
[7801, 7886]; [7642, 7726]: 1.02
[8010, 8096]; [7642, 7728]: 1.02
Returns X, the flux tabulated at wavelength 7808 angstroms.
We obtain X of 16.67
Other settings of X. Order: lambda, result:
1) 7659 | 16.35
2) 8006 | 16.46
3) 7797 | 16.5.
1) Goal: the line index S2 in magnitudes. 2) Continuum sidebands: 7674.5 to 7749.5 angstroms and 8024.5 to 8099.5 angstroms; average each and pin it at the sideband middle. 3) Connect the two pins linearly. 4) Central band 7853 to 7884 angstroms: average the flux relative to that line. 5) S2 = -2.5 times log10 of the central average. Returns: -0.026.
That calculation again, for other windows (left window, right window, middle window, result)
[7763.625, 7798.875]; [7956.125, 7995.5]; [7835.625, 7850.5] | 0.02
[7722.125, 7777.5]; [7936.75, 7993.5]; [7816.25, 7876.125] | 0.00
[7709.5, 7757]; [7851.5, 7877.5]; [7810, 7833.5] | 0.01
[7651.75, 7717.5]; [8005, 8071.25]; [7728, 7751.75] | 0.01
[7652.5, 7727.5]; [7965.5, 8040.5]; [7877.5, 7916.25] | -0.01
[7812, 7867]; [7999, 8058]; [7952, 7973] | 0.00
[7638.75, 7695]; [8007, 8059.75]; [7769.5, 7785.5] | -0.03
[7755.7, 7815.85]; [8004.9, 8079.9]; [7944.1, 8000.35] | 0.00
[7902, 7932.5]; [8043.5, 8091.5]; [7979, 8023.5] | -0.01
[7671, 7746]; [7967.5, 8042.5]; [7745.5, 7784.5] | -0.02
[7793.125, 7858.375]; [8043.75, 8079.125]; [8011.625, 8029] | -0.04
